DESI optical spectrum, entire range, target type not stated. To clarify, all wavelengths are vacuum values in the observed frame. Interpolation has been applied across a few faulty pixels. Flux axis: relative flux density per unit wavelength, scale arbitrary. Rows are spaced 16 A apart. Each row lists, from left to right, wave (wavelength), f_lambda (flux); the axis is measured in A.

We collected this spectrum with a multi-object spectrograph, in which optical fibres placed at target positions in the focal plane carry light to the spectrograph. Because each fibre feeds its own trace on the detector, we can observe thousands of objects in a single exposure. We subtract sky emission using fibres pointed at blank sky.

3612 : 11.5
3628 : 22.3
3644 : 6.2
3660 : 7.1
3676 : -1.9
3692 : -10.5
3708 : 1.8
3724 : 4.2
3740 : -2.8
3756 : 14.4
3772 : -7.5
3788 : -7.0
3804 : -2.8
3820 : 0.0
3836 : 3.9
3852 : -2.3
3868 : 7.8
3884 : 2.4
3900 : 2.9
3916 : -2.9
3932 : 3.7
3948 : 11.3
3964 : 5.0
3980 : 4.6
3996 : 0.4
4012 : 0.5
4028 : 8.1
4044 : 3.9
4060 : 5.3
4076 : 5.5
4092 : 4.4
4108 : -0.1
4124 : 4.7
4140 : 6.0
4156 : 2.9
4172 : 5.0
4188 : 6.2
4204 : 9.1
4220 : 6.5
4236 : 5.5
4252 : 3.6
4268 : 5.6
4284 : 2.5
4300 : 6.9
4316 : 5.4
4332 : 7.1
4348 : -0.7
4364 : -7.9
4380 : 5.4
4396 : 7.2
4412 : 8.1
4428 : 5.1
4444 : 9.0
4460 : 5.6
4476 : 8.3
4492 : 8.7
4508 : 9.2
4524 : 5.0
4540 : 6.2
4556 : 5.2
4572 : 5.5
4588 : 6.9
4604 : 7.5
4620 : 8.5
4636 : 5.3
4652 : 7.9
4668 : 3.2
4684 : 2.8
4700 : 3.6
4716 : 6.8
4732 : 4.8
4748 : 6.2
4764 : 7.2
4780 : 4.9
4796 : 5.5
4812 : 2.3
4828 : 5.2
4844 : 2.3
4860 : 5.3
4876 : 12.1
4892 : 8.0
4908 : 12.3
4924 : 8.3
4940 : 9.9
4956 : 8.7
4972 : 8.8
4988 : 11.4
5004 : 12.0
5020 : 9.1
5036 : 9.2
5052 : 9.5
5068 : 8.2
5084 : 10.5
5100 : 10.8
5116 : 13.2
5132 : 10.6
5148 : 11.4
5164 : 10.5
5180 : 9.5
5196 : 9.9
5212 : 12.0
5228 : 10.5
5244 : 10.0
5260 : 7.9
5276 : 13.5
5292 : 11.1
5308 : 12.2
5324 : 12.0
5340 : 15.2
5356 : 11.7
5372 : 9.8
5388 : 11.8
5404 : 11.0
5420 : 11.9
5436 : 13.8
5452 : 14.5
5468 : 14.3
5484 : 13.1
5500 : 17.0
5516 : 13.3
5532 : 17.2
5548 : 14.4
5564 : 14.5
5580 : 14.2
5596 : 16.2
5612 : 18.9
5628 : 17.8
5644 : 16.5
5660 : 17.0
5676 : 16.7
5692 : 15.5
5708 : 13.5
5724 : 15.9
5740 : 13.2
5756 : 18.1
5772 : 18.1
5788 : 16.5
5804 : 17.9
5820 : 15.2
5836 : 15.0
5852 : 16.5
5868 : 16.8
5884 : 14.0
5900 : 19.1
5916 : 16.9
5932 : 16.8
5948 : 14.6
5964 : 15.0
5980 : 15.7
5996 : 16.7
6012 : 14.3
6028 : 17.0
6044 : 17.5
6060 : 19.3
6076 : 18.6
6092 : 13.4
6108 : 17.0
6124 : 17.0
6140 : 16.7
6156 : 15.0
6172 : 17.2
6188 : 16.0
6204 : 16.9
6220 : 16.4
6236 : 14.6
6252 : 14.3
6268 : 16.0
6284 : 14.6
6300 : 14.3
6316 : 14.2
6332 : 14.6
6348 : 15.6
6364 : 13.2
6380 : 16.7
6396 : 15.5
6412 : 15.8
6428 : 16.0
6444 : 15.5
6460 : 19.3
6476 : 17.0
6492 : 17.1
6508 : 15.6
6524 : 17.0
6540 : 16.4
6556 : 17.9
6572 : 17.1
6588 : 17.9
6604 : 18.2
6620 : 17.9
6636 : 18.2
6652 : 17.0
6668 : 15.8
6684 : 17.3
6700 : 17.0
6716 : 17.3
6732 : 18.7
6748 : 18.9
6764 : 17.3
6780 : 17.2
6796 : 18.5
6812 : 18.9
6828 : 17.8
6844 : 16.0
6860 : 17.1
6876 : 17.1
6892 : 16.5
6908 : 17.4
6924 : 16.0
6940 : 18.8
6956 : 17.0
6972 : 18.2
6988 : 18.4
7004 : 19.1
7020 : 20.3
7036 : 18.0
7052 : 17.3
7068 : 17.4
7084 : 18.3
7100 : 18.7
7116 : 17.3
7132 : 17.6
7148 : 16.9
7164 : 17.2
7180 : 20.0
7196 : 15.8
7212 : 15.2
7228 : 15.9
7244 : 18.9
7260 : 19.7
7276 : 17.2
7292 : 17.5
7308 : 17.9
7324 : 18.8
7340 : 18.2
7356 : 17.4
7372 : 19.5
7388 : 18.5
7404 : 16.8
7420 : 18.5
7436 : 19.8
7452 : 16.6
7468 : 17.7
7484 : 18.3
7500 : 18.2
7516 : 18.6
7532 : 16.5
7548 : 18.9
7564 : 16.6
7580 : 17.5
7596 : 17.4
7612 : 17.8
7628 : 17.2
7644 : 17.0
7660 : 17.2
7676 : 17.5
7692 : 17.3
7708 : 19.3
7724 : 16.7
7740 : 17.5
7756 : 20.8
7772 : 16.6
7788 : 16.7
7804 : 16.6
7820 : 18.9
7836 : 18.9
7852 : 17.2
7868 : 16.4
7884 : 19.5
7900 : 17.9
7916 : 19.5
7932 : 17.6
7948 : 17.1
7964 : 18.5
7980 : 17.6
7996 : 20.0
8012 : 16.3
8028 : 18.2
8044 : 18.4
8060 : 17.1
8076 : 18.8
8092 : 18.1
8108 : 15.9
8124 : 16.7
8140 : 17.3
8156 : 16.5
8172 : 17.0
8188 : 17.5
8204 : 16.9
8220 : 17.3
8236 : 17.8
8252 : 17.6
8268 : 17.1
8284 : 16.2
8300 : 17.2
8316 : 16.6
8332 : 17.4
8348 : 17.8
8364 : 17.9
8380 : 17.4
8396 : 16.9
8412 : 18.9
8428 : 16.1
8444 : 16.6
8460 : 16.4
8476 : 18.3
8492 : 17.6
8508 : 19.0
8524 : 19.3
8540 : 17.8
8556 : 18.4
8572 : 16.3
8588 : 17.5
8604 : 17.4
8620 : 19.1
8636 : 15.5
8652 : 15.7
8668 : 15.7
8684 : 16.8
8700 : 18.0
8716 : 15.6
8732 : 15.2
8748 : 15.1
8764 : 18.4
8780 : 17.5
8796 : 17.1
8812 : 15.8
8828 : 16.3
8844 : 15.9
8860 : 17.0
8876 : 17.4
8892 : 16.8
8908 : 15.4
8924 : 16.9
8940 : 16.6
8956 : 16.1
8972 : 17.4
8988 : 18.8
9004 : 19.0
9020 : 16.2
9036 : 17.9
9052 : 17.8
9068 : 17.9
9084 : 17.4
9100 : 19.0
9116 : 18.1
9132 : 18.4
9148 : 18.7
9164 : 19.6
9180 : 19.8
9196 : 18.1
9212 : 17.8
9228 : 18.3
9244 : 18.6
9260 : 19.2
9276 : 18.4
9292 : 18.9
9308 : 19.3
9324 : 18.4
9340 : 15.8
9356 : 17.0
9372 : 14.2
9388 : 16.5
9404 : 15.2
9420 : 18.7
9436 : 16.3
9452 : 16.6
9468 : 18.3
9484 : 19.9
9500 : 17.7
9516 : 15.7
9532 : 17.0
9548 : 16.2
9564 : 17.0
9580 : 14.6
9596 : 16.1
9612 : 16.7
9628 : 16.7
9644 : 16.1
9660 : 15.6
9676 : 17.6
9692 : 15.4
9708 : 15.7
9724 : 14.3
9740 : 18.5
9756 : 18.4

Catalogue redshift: 0.222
